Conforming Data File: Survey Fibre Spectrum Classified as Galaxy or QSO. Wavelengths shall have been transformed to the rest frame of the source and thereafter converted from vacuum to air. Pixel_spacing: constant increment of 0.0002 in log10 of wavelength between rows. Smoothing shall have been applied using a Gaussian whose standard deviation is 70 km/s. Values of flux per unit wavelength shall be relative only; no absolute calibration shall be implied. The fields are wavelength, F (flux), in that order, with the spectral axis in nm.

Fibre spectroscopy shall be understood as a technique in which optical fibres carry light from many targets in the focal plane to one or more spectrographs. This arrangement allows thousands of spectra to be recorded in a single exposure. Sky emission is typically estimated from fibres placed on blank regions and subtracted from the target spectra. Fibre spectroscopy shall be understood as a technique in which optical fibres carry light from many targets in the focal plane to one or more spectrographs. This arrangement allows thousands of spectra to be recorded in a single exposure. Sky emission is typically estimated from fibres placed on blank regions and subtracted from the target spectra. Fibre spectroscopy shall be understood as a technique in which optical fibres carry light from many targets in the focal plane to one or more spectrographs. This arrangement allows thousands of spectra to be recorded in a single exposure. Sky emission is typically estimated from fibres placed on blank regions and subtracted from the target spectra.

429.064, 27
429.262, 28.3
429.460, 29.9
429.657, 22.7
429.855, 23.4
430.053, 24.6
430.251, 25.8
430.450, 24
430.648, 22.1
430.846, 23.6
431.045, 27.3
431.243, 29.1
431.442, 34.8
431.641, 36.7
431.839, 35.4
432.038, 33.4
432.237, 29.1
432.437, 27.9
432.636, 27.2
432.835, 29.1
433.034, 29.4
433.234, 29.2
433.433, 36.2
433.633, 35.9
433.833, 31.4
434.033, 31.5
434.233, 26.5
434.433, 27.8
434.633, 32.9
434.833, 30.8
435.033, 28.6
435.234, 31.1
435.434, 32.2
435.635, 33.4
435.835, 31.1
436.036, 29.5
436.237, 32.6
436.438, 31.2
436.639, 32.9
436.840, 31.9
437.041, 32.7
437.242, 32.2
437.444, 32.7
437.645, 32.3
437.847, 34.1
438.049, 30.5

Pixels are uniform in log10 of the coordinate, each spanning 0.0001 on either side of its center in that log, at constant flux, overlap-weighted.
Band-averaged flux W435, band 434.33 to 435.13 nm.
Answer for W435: 30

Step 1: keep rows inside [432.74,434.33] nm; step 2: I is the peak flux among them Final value 36.2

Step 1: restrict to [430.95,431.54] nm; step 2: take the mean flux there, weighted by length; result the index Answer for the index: 30.4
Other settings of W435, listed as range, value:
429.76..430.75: 24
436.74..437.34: 32.3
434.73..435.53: 30.7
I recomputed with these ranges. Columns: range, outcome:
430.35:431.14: 27.3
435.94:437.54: 32.9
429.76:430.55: 25.8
